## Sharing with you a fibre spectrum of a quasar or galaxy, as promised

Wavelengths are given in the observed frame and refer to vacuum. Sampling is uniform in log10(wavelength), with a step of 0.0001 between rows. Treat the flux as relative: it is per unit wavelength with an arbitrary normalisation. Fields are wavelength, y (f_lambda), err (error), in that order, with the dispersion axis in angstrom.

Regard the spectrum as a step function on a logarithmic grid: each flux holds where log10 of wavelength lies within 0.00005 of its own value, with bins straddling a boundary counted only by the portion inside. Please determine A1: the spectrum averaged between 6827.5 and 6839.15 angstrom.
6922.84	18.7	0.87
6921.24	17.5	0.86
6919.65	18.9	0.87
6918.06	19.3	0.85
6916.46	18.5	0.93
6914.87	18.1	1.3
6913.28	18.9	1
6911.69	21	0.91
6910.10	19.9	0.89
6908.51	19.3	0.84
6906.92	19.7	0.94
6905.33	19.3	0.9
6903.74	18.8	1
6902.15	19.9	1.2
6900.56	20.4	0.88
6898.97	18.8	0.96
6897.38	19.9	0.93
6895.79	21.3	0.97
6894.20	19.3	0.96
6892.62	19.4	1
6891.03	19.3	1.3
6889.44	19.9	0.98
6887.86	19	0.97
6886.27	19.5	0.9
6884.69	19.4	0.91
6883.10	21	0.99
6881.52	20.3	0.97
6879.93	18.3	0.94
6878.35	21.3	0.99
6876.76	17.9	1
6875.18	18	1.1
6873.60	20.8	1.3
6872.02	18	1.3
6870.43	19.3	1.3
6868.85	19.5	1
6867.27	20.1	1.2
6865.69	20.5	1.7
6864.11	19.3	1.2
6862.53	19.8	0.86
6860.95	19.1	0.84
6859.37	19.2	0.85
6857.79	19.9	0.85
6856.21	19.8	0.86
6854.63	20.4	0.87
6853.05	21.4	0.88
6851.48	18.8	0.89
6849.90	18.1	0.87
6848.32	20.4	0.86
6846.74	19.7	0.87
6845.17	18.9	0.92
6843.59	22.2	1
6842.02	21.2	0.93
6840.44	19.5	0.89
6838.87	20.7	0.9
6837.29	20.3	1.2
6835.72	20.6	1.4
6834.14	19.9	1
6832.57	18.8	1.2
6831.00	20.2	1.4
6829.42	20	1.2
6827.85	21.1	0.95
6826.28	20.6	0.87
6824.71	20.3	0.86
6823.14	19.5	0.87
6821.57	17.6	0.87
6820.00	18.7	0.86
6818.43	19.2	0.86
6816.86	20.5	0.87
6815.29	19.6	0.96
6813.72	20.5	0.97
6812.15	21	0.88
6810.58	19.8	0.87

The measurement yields 20.1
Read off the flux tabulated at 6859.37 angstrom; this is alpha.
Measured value 19.2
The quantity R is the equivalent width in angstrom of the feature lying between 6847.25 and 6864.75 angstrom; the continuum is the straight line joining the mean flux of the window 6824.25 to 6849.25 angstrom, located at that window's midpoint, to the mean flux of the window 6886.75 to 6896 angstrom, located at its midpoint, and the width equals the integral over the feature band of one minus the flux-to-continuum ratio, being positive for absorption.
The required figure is 0.3 angstrom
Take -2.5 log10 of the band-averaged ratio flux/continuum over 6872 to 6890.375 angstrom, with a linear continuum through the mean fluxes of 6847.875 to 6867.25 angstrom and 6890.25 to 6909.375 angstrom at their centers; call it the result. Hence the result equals 0.01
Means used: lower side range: 19.7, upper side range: 19.6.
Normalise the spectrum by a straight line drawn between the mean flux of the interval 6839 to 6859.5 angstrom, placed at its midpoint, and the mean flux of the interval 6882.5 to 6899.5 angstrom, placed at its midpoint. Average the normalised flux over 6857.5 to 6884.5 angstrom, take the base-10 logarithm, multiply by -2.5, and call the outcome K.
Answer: 0.02 mag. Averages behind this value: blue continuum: 20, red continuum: 19.7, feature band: 19.5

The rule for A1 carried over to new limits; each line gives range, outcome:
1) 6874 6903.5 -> 19.6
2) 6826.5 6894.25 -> 19.8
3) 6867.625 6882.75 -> 19.3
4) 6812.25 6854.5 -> 20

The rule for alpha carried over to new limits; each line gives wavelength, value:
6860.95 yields 19.1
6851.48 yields 18.8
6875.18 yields 18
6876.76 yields 17.9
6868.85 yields 19.5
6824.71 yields 20.3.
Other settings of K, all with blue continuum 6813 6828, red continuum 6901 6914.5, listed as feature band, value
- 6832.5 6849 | -0.03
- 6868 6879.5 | 0.02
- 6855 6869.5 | 0.00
